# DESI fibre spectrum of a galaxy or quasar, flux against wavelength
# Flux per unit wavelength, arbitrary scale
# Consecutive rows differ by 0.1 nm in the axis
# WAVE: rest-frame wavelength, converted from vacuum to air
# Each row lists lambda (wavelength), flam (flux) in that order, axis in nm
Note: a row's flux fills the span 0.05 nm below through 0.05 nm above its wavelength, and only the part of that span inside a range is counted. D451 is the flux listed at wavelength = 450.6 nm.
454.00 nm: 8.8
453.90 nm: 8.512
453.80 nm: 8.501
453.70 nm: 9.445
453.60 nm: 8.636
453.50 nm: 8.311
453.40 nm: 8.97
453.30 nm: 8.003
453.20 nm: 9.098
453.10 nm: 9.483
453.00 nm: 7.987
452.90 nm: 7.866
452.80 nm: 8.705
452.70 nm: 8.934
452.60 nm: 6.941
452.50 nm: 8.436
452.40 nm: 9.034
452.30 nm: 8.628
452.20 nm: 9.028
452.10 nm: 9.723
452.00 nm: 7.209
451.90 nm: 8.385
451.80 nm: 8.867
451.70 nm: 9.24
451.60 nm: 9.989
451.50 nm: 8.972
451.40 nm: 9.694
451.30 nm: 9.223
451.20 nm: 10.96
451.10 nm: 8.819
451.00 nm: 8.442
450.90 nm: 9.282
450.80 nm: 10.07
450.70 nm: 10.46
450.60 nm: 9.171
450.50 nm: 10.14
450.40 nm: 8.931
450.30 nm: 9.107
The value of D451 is 9.171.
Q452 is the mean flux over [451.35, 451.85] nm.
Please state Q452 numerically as 9.35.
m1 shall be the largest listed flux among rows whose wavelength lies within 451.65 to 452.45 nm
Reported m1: 9.723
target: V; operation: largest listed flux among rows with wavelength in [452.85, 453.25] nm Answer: 9.483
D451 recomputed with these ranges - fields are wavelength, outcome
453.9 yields 8.512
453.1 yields 9.483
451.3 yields 9.223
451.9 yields 8.385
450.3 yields 9.107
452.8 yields 8.705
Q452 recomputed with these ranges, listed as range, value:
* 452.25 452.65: 8.26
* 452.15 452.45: 8.9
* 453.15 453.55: 8.6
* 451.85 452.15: 8.44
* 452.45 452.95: 8.18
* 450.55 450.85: 9.9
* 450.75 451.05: 9.26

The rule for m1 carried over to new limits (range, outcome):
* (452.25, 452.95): 9.034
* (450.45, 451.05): 10.46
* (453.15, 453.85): 9.445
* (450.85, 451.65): 10.96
